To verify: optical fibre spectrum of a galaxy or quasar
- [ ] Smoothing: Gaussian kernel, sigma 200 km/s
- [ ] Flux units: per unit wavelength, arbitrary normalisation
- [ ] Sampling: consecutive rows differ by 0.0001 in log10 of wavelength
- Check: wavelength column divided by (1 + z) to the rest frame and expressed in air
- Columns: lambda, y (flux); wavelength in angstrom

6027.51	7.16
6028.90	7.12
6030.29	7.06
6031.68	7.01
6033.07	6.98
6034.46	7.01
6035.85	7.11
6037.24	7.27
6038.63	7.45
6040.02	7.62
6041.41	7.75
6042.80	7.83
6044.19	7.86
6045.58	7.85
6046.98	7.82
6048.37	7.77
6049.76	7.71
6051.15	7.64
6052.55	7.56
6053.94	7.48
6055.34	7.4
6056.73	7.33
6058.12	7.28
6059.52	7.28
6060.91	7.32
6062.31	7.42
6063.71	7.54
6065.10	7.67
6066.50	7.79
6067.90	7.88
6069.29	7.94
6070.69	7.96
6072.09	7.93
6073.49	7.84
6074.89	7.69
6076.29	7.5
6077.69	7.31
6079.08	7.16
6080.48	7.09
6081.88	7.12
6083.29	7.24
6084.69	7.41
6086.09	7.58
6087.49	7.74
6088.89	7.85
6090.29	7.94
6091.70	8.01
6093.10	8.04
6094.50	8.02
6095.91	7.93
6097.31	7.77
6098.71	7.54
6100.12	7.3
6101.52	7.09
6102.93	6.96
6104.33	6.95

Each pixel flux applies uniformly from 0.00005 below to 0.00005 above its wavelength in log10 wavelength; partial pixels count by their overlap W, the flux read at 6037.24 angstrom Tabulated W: 7.27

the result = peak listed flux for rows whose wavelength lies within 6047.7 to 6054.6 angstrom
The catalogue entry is 7.77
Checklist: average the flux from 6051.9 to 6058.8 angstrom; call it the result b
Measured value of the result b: 7.42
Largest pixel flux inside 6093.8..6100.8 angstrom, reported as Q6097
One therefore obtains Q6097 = 8.02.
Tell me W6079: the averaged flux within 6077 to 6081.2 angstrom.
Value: 7.2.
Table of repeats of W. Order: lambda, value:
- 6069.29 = 7.94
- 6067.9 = 7.88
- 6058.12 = 7.28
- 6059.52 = 7.28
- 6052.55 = 7.56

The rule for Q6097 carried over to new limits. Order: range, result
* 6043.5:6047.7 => 7.86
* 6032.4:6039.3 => 7.45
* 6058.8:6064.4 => 7.54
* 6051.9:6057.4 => 7.56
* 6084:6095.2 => 8.04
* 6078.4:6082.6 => 7.16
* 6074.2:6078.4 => 7.69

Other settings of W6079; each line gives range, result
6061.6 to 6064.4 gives 7.46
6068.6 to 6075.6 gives 7.86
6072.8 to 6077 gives 7.67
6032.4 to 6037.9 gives 7.09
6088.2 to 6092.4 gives 7.93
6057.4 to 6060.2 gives 7.28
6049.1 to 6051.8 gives 7.68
